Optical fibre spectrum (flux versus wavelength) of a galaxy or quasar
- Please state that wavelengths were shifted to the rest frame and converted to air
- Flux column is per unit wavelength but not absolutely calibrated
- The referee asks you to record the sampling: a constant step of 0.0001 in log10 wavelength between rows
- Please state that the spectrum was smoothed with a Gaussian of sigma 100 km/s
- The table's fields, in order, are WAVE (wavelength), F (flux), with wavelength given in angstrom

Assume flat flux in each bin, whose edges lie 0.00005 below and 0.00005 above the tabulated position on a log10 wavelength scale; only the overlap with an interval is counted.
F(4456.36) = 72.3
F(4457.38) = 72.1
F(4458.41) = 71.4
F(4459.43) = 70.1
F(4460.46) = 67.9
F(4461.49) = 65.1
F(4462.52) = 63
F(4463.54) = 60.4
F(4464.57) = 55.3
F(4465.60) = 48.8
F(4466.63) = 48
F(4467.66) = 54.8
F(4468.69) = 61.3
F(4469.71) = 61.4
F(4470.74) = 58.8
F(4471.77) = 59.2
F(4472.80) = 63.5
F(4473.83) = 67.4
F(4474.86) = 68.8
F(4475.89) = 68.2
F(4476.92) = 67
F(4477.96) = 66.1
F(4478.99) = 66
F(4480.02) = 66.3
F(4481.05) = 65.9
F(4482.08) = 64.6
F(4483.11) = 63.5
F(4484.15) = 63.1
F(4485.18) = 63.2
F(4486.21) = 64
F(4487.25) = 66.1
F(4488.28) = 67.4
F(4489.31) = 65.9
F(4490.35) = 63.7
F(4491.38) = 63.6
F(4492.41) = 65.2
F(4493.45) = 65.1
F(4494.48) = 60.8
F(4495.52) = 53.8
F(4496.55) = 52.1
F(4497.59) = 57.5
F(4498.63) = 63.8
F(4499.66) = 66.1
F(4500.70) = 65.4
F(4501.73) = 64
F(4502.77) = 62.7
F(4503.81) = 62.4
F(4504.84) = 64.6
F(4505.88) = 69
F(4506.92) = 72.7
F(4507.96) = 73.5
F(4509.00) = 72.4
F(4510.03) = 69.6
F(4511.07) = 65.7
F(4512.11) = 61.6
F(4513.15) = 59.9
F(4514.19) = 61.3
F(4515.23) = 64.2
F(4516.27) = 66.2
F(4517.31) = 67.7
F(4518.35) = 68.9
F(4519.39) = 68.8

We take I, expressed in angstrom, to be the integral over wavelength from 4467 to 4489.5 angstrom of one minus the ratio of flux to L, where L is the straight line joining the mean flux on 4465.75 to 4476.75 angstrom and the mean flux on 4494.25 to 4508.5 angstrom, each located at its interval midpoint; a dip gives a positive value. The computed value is -0.9 angstrom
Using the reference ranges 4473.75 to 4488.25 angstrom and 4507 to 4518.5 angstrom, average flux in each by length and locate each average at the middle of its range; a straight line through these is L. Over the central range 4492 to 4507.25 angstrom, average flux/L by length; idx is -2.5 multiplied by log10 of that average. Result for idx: 0.06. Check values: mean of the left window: 65.7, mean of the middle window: 62.9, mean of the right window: 66.6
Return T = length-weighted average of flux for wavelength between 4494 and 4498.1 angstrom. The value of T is 55.9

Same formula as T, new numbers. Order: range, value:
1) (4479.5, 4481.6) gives 66.2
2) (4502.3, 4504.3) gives 62.5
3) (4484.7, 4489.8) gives 65.4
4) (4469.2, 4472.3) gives 59.9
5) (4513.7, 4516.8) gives 63.9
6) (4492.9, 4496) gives 59.9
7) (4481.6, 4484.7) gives 63.7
